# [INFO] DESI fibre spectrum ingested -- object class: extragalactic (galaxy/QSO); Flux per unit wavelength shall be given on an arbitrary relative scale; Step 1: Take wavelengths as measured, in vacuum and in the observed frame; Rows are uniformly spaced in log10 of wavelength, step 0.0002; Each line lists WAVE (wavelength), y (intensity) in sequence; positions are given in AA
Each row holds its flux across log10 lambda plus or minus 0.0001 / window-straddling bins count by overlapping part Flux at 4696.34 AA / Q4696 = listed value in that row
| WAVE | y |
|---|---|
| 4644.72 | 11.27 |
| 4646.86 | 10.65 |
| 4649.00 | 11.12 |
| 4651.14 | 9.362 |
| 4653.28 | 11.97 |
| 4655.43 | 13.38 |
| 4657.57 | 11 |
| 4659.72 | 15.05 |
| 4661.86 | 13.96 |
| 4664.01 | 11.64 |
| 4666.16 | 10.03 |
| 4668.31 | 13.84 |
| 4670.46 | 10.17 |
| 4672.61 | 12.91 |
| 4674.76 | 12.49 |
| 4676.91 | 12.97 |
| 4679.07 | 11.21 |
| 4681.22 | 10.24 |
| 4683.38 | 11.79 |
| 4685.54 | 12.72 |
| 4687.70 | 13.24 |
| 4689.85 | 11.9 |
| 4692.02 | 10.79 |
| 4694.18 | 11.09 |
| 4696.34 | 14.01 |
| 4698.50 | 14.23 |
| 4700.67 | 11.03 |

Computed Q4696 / 14.01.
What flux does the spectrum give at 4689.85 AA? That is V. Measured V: 11.9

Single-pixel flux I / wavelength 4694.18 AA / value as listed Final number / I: 11.09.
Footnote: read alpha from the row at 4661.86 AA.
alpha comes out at 13.96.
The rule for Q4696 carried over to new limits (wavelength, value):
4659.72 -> 15.05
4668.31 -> 13.84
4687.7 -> 13.24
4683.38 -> 11.79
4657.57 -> 11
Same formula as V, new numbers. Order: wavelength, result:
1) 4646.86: 10.65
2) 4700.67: 11.03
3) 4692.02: 10.79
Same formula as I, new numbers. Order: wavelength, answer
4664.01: 11.64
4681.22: 10.24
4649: 11.12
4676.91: 12.97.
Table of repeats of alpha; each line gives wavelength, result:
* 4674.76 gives 12.49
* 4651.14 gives 9.362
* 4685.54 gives 12.72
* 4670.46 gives 10.17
